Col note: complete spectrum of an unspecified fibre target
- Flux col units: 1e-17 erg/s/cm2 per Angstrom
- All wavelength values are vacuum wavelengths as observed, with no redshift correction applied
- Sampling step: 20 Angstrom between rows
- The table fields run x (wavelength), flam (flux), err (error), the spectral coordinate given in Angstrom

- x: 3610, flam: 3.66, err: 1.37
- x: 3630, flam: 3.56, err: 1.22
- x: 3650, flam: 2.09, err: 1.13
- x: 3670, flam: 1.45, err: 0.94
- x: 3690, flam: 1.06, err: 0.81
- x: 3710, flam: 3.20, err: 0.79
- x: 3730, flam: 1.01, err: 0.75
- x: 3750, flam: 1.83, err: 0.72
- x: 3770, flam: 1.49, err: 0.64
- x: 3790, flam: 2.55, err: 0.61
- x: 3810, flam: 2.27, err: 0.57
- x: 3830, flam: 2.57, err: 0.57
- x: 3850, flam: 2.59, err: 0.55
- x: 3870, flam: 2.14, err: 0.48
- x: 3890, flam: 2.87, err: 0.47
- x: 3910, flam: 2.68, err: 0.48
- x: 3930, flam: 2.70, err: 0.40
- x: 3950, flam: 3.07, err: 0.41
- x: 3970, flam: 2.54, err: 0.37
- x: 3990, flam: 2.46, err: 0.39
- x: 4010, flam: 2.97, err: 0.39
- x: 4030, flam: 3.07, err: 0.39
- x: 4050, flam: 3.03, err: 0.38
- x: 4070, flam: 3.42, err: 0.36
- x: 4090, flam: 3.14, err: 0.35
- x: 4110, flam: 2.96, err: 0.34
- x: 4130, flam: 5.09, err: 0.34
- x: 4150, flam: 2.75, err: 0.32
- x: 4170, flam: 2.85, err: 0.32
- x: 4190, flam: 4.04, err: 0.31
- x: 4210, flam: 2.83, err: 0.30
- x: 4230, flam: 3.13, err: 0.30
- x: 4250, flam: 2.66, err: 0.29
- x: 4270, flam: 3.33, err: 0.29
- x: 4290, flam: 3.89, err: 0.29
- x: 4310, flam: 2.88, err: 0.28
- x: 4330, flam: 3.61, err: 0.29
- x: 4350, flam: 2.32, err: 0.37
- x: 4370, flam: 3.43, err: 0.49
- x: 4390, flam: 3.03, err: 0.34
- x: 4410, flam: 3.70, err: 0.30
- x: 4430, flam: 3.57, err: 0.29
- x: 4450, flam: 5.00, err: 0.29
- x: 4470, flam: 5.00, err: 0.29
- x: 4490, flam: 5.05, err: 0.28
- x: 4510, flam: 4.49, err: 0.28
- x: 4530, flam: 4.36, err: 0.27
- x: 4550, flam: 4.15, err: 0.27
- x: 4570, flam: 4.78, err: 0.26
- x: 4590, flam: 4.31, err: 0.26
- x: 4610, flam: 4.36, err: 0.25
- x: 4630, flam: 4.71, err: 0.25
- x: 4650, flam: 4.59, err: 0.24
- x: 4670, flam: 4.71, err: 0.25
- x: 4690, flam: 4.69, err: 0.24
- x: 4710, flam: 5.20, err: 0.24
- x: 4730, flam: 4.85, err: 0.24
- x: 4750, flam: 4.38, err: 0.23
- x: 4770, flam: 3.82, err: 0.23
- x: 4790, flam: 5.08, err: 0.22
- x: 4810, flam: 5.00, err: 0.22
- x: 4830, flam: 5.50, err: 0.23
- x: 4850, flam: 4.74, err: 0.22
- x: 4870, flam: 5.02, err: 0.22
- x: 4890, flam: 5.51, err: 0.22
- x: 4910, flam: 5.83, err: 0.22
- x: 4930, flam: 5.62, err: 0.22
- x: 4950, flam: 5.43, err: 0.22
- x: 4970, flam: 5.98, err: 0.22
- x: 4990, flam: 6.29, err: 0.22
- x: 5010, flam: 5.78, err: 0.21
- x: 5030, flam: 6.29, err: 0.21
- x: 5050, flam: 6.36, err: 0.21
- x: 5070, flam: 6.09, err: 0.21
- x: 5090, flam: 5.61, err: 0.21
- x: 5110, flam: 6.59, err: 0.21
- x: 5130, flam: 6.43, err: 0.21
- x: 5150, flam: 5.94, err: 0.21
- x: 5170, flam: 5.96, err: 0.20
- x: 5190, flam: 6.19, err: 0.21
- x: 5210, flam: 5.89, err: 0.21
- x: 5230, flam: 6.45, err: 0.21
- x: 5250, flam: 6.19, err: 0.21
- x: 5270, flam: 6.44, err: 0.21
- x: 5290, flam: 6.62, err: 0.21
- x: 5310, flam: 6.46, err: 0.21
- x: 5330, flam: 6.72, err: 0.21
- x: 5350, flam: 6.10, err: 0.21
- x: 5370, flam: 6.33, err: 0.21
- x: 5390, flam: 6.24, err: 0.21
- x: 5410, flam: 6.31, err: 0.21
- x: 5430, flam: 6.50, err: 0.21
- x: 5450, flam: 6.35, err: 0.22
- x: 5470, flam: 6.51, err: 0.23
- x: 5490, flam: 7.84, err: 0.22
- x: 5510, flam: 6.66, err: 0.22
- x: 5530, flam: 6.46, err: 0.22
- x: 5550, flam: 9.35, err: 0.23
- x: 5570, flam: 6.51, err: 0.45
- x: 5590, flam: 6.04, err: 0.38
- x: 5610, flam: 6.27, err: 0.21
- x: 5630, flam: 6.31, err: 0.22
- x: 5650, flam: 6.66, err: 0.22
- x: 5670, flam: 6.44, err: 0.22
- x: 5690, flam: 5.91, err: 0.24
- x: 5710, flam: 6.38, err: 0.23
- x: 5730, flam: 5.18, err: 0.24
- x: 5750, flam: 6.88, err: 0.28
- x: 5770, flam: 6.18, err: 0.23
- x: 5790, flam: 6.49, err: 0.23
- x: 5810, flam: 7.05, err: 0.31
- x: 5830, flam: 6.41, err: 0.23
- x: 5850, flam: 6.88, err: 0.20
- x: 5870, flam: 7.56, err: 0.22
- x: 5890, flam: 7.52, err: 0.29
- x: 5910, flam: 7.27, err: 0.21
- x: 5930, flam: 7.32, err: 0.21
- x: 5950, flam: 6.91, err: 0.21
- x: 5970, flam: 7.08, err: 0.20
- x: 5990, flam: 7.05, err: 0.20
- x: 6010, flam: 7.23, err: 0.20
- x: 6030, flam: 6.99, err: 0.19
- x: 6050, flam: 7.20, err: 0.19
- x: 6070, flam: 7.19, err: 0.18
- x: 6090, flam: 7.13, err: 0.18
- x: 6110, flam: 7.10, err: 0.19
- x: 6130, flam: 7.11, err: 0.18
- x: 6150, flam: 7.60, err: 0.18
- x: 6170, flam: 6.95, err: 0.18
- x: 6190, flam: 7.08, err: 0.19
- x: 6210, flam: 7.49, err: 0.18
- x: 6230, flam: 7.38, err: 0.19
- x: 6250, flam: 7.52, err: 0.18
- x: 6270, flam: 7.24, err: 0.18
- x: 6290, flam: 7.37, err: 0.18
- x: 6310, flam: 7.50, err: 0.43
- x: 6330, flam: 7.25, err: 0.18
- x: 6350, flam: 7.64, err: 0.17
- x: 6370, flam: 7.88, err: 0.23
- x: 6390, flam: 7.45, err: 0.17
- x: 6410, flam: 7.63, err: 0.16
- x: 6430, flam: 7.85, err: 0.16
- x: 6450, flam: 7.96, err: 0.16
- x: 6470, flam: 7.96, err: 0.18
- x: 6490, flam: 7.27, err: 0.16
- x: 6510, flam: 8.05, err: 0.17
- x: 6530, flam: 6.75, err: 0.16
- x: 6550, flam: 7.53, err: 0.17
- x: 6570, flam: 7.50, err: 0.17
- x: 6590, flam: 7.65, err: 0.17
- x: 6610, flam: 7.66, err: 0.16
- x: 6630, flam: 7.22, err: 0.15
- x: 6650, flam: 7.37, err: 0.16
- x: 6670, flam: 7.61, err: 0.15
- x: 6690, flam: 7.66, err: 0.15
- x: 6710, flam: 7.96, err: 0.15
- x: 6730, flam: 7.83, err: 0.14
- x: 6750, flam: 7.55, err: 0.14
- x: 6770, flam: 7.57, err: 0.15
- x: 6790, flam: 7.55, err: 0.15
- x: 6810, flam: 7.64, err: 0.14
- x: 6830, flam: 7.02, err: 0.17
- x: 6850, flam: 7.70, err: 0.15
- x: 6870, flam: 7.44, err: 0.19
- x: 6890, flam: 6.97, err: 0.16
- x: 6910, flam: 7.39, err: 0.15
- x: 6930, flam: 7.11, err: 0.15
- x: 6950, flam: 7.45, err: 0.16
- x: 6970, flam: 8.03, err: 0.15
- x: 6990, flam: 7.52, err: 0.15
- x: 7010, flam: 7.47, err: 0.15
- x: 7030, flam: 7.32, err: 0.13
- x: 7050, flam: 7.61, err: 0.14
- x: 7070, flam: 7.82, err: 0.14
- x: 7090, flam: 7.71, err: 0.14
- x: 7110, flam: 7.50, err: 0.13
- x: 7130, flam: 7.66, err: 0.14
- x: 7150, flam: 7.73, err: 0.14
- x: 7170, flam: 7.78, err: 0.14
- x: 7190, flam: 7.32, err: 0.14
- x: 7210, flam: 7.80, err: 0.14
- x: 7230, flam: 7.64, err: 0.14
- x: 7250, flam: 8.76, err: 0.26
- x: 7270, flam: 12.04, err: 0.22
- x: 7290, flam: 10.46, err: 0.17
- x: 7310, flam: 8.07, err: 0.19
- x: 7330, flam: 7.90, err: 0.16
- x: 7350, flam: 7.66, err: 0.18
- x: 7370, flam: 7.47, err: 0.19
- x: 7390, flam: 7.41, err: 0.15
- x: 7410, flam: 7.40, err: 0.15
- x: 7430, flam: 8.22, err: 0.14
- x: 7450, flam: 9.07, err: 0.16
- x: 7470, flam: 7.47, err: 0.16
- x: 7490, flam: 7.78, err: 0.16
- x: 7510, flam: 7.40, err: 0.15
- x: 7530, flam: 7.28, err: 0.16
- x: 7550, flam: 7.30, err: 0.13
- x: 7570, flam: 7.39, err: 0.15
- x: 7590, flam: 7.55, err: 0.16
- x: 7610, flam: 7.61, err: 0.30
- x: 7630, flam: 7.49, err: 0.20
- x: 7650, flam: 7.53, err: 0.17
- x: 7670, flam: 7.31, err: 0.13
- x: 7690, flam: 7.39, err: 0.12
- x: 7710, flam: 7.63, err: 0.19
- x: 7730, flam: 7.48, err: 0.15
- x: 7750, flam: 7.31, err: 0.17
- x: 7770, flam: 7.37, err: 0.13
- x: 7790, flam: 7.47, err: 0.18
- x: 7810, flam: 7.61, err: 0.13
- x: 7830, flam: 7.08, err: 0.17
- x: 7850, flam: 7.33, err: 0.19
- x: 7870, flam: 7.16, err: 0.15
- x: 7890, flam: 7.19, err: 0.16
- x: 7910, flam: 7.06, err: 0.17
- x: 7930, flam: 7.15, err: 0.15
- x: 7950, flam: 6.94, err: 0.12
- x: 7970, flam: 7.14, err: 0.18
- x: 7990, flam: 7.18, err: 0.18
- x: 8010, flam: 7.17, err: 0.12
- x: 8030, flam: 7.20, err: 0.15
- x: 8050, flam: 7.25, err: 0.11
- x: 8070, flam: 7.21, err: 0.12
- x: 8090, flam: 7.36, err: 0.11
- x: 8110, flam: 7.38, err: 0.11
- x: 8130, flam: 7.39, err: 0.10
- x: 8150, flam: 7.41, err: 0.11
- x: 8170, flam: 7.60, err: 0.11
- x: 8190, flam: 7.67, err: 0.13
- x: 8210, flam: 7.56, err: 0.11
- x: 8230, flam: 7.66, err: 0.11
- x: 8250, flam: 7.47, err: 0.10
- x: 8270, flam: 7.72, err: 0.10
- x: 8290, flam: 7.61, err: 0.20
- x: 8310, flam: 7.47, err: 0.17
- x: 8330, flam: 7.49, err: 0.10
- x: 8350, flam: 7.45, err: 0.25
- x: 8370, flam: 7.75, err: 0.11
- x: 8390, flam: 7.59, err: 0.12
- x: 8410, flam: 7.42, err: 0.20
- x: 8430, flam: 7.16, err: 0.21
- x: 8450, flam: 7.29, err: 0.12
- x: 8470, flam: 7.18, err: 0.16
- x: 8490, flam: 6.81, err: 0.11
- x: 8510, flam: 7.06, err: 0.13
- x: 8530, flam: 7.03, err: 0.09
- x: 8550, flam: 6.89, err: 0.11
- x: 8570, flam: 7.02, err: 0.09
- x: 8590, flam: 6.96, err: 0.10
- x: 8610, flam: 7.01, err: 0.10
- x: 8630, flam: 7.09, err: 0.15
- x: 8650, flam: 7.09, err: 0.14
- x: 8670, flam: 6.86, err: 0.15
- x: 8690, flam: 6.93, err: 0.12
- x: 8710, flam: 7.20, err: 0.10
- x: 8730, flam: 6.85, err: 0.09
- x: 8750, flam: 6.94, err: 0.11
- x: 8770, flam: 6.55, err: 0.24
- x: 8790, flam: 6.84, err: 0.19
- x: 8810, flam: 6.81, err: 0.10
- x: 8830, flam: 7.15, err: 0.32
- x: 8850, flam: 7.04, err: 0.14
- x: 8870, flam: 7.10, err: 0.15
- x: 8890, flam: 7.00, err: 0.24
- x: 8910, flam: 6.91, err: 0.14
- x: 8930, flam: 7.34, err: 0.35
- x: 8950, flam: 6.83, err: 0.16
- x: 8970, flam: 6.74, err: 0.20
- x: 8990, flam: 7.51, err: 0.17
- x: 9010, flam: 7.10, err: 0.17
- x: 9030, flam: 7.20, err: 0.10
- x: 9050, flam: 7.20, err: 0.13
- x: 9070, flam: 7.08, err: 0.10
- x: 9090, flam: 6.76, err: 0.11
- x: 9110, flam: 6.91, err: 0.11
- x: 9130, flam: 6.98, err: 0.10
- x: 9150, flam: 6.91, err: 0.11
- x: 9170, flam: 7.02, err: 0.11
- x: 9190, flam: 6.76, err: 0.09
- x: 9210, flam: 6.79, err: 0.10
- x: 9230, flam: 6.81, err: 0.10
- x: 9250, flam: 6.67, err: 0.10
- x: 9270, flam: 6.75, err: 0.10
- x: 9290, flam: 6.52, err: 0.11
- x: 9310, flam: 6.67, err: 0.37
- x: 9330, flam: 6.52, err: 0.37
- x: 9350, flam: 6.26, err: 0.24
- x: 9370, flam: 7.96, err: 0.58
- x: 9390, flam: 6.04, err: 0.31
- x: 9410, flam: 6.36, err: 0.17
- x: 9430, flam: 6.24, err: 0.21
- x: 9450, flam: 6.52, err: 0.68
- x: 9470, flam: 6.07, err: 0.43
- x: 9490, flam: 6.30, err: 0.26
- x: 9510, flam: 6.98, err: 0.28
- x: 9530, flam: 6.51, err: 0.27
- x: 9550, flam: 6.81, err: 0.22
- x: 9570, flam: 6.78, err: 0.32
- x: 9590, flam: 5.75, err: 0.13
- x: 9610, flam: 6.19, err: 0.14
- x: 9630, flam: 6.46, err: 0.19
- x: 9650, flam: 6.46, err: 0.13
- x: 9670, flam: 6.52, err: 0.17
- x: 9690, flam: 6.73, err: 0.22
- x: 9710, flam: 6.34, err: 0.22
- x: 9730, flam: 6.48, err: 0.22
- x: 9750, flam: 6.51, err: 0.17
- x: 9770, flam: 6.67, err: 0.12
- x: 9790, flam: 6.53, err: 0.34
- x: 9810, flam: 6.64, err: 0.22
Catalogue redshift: 0.11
